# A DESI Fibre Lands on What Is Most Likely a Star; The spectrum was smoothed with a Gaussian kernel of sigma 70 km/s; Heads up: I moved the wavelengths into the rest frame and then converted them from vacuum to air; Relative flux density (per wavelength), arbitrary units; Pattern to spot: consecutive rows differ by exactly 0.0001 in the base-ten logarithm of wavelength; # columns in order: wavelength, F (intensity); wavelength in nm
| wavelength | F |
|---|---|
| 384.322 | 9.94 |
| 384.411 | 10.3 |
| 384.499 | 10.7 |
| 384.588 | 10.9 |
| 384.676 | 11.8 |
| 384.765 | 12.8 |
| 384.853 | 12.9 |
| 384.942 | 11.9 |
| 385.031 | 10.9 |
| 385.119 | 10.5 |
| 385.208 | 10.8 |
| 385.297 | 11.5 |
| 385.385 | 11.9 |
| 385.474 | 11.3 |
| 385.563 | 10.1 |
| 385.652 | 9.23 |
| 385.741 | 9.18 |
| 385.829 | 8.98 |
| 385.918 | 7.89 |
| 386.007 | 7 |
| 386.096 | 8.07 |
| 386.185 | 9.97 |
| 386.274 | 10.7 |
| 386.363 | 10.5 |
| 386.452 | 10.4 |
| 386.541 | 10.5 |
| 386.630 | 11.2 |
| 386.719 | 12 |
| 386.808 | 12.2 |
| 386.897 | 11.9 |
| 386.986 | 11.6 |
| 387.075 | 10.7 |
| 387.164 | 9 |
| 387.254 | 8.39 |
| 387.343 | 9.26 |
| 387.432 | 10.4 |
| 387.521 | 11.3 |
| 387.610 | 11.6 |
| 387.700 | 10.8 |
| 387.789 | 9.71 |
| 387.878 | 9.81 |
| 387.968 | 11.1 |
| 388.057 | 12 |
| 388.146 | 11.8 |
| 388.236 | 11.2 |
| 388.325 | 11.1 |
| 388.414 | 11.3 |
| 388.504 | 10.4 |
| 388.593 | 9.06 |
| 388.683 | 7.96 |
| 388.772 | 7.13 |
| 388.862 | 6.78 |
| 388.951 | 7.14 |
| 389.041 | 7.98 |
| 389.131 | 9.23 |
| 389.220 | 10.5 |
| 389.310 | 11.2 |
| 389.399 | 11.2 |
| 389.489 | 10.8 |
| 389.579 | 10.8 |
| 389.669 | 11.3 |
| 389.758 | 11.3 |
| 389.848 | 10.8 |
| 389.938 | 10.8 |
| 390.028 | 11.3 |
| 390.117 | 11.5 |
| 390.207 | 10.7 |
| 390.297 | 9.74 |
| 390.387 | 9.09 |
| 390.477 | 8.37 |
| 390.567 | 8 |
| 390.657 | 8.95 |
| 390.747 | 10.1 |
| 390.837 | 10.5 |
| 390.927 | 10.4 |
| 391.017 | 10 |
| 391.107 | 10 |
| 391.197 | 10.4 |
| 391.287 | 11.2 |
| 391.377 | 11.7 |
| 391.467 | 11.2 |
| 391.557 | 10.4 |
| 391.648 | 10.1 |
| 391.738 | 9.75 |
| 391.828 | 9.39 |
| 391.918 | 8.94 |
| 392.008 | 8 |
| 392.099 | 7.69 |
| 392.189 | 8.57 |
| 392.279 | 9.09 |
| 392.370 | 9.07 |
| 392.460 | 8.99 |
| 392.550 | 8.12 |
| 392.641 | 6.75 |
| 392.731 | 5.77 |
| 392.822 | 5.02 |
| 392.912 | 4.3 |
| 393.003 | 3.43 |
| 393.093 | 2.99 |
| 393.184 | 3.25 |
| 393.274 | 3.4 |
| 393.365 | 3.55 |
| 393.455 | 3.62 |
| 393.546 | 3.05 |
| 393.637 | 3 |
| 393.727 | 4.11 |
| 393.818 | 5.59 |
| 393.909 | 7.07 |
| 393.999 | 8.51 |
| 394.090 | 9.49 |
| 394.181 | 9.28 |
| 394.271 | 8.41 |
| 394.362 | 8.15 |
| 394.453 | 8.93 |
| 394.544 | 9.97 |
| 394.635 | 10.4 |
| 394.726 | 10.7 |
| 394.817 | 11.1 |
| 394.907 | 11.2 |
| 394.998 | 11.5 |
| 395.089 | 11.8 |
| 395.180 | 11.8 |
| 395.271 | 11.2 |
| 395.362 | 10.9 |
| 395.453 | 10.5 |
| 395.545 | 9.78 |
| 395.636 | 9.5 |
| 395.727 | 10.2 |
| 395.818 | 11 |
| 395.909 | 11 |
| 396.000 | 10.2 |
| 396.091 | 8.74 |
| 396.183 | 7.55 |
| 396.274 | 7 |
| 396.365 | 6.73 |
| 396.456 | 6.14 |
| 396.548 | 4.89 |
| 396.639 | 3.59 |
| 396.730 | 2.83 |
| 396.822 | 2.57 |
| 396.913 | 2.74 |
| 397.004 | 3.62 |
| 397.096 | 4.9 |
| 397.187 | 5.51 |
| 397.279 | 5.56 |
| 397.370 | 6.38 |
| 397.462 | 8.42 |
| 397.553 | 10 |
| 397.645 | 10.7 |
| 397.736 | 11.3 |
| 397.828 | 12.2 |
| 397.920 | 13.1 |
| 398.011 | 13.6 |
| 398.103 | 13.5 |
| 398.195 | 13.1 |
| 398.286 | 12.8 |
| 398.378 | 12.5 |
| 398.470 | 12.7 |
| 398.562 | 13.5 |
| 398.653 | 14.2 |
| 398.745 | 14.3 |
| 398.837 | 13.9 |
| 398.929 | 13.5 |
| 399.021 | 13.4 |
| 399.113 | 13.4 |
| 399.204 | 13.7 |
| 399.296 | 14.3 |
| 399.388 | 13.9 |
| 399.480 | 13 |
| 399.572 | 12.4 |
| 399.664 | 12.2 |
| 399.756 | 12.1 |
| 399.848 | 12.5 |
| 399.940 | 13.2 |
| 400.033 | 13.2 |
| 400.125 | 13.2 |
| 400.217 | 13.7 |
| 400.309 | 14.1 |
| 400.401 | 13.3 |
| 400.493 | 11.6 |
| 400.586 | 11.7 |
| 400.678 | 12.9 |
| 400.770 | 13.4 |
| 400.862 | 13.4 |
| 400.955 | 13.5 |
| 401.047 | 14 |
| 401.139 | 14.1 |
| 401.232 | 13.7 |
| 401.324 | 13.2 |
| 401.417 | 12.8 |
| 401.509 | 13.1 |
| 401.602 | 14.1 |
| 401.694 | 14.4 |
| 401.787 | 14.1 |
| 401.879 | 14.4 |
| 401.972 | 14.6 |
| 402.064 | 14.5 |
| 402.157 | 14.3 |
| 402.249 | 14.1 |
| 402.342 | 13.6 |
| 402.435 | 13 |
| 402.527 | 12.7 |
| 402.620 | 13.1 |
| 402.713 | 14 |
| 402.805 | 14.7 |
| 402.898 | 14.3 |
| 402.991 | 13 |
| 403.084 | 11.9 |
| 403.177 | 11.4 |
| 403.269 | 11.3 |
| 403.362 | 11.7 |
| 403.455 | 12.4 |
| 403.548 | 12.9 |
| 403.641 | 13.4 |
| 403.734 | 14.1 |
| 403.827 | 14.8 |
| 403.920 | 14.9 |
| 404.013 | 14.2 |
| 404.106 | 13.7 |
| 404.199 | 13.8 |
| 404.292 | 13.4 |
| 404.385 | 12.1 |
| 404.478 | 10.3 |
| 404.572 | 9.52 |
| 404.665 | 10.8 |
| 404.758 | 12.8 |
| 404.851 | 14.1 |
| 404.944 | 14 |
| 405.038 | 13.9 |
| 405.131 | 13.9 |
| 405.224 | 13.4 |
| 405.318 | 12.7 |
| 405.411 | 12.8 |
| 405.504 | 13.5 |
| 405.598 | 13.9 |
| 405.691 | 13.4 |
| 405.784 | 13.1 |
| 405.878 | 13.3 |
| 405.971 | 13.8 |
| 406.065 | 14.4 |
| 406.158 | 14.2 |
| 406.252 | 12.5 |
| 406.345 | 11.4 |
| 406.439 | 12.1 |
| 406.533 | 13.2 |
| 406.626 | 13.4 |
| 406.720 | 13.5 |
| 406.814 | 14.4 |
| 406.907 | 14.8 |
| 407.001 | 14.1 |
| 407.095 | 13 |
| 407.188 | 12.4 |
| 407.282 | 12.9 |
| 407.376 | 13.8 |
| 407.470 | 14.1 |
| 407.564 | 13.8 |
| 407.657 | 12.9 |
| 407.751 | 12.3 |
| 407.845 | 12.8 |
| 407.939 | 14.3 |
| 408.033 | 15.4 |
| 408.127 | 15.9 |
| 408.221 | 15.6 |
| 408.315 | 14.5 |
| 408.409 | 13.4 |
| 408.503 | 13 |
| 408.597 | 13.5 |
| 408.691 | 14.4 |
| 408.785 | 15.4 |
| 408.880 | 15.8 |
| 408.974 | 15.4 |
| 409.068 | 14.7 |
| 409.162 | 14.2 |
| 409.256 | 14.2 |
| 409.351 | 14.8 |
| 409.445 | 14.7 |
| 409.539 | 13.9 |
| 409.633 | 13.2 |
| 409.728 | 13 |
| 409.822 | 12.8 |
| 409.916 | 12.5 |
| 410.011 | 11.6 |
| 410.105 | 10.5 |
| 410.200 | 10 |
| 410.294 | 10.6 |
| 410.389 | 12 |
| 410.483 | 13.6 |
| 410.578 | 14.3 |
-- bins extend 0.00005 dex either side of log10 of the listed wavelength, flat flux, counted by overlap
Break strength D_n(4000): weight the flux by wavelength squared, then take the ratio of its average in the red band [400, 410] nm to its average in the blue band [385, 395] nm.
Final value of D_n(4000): 1.58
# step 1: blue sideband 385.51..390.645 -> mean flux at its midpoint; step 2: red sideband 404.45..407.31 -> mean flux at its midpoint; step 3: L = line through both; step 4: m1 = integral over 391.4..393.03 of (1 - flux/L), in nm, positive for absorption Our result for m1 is 0.40 nm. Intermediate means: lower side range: 10.1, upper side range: 13.1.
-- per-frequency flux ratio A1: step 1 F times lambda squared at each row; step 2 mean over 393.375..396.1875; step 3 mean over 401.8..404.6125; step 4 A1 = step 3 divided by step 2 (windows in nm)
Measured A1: 1.54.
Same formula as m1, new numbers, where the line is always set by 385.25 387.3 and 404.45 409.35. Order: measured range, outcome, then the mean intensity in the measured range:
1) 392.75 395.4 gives 0.943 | 7.42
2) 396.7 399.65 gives 0.350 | 10.7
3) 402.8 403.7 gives 0.024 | 12.6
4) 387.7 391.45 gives 0.210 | 10.1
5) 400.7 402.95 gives -0.184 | 13.8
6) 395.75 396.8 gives 0.410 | 7.2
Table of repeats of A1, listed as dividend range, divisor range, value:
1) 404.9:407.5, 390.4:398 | 1.75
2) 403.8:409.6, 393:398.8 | 1.68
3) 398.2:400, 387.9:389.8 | 1.39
